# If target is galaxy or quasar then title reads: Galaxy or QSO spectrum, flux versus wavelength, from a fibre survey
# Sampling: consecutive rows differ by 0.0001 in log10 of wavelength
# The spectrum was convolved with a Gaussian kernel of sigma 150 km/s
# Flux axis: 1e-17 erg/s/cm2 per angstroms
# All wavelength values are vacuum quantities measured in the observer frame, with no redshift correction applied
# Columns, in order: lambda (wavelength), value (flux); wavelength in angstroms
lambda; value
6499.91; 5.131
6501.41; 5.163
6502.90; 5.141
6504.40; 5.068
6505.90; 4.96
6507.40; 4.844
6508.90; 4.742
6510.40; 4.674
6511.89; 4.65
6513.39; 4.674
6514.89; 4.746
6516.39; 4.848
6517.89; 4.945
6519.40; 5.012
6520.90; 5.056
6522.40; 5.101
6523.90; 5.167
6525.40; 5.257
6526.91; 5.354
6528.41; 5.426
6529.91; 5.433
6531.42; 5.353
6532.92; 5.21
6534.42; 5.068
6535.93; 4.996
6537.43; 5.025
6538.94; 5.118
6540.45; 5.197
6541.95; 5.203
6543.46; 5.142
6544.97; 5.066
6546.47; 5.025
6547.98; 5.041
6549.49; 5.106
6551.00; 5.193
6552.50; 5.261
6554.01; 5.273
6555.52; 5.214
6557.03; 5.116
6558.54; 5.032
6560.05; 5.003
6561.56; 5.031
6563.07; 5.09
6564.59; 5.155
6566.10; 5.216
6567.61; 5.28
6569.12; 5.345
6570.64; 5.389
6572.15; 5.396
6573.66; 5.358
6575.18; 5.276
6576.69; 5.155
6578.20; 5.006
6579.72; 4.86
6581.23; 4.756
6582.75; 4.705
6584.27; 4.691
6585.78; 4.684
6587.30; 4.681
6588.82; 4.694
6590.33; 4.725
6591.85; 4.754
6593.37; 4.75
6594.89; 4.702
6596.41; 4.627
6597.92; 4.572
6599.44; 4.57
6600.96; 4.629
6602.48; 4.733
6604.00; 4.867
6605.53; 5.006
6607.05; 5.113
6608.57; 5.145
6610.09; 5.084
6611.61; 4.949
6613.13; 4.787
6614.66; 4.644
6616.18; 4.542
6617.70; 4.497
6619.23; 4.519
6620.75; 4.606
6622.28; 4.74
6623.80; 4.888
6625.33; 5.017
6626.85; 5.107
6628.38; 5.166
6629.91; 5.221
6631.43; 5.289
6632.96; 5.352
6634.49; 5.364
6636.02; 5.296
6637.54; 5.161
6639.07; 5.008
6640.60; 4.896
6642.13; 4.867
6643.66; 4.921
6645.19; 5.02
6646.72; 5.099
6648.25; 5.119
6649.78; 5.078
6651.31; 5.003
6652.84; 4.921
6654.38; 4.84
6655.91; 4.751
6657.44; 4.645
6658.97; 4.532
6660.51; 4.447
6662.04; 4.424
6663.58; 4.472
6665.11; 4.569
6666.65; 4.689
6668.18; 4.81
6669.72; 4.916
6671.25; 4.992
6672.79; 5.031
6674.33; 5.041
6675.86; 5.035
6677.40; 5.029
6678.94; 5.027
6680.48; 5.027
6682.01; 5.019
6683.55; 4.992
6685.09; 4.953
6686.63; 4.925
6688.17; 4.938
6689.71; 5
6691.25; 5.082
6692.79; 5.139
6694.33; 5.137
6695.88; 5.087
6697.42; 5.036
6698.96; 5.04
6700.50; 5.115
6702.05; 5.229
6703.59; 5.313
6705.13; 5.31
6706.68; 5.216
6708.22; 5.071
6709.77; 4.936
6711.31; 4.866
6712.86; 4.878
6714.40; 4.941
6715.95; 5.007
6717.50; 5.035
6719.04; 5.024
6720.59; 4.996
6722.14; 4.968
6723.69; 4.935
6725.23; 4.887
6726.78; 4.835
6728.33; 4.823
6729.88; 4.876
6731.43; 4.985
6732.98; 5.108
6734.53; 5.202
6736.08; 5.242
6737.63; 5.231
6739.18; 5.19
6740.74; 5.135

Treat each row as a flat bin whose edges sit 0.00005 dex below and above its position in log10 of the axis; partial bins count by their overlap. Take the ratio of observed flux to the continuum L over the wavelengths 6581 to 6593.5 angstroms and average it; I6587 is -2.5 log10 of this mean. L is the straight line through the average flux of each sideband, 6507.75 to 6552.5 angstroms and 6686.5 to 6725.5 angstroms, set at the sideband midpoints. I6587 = 0.08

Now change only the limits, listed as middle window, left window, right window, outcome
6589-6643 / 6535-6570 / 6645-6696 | 0.03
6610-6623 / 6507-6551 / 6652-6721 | 0.07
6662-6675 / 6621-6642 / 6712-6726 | 0.06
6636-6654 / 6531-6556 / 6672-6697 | 0.01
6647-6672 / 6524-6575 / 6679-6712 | 0.07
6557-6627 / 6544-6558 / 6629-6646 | 0.05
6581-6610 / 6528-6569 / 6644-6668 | 0.05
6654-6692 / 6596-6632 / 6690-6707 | 0.05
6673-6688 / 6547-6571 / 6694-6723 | 0.02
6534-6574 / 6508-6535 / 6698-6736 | -0.03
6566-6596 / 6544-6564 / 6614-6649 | 0.02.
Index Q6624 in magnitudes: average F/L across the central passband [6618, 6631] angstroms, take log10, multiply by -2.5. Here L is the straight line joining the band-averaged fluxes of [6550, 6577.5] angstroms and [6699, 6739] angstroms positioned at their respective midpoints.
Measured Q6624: 0.05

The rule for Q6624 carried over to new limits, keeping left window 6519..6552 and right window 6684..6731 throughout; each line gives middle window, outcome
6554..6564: 0.01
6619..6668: 0.04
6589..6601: 0.10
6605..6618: 0.05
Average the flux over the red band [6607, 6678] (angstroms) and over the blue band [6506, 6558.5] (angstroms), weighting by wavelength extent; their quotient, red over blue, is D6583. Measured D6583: 0.97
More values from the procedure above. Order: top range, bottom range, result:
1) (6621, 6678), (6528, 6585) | 0.96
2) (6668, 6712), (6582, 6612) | 1.06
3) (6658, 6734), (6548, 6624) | 1.01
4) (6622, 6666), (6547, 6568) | 0.96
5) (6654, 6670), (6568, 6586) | 0.91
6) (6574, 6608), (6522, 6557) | 0.93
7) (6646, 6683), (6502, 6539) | 0.96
